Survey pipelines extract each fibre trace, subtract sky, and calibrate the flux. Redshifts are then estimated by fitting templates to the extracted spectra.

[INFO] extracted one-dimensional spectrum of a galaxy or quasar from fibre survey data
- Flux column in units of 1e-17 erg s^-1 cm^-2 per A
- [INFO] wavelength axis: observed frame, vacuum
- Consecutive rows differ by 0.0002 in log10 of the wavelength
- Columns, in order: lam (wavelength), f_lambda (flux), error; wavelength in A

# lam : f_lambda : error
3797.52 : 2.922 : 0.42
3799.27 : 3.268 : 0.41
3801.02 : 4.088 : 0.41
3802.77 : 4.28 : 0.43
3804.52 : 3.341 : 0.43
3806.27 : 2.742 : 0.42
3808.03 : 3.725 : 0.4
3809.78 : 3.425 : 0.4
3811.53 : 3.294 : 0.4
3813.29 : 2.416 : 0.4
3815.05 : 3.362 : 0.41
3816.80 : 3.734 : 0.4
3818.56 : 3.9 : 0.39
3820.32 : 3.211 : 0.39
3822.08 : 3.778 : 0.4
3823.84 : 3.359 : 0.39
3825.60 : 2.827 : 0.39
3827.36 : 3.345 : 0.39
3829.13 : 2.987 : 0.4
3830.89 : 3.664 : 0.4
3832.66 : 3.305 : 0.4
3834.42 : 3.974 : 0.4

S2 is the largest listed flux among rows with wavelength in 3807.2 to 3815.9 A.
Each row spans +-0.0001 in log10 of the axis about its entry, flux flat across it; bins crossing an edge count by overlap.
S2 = 3.725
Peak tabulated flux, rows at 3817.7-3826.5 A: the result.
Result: 3.9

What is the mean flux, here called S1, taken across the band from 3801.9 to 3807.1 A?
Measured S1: 3.46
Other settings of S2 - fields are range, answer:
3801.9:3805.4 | 4.28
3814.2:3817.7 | 3.734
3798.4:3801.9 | 4.088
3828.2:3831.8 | 3.664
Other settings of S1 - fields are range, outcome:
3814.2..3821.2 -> 3.55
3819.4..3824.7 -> 3.45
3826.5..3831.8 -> 3.33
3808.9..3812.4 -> 3.37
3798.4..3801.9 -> 3.68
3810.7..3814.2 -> 2.85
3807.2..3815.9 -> 3.24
